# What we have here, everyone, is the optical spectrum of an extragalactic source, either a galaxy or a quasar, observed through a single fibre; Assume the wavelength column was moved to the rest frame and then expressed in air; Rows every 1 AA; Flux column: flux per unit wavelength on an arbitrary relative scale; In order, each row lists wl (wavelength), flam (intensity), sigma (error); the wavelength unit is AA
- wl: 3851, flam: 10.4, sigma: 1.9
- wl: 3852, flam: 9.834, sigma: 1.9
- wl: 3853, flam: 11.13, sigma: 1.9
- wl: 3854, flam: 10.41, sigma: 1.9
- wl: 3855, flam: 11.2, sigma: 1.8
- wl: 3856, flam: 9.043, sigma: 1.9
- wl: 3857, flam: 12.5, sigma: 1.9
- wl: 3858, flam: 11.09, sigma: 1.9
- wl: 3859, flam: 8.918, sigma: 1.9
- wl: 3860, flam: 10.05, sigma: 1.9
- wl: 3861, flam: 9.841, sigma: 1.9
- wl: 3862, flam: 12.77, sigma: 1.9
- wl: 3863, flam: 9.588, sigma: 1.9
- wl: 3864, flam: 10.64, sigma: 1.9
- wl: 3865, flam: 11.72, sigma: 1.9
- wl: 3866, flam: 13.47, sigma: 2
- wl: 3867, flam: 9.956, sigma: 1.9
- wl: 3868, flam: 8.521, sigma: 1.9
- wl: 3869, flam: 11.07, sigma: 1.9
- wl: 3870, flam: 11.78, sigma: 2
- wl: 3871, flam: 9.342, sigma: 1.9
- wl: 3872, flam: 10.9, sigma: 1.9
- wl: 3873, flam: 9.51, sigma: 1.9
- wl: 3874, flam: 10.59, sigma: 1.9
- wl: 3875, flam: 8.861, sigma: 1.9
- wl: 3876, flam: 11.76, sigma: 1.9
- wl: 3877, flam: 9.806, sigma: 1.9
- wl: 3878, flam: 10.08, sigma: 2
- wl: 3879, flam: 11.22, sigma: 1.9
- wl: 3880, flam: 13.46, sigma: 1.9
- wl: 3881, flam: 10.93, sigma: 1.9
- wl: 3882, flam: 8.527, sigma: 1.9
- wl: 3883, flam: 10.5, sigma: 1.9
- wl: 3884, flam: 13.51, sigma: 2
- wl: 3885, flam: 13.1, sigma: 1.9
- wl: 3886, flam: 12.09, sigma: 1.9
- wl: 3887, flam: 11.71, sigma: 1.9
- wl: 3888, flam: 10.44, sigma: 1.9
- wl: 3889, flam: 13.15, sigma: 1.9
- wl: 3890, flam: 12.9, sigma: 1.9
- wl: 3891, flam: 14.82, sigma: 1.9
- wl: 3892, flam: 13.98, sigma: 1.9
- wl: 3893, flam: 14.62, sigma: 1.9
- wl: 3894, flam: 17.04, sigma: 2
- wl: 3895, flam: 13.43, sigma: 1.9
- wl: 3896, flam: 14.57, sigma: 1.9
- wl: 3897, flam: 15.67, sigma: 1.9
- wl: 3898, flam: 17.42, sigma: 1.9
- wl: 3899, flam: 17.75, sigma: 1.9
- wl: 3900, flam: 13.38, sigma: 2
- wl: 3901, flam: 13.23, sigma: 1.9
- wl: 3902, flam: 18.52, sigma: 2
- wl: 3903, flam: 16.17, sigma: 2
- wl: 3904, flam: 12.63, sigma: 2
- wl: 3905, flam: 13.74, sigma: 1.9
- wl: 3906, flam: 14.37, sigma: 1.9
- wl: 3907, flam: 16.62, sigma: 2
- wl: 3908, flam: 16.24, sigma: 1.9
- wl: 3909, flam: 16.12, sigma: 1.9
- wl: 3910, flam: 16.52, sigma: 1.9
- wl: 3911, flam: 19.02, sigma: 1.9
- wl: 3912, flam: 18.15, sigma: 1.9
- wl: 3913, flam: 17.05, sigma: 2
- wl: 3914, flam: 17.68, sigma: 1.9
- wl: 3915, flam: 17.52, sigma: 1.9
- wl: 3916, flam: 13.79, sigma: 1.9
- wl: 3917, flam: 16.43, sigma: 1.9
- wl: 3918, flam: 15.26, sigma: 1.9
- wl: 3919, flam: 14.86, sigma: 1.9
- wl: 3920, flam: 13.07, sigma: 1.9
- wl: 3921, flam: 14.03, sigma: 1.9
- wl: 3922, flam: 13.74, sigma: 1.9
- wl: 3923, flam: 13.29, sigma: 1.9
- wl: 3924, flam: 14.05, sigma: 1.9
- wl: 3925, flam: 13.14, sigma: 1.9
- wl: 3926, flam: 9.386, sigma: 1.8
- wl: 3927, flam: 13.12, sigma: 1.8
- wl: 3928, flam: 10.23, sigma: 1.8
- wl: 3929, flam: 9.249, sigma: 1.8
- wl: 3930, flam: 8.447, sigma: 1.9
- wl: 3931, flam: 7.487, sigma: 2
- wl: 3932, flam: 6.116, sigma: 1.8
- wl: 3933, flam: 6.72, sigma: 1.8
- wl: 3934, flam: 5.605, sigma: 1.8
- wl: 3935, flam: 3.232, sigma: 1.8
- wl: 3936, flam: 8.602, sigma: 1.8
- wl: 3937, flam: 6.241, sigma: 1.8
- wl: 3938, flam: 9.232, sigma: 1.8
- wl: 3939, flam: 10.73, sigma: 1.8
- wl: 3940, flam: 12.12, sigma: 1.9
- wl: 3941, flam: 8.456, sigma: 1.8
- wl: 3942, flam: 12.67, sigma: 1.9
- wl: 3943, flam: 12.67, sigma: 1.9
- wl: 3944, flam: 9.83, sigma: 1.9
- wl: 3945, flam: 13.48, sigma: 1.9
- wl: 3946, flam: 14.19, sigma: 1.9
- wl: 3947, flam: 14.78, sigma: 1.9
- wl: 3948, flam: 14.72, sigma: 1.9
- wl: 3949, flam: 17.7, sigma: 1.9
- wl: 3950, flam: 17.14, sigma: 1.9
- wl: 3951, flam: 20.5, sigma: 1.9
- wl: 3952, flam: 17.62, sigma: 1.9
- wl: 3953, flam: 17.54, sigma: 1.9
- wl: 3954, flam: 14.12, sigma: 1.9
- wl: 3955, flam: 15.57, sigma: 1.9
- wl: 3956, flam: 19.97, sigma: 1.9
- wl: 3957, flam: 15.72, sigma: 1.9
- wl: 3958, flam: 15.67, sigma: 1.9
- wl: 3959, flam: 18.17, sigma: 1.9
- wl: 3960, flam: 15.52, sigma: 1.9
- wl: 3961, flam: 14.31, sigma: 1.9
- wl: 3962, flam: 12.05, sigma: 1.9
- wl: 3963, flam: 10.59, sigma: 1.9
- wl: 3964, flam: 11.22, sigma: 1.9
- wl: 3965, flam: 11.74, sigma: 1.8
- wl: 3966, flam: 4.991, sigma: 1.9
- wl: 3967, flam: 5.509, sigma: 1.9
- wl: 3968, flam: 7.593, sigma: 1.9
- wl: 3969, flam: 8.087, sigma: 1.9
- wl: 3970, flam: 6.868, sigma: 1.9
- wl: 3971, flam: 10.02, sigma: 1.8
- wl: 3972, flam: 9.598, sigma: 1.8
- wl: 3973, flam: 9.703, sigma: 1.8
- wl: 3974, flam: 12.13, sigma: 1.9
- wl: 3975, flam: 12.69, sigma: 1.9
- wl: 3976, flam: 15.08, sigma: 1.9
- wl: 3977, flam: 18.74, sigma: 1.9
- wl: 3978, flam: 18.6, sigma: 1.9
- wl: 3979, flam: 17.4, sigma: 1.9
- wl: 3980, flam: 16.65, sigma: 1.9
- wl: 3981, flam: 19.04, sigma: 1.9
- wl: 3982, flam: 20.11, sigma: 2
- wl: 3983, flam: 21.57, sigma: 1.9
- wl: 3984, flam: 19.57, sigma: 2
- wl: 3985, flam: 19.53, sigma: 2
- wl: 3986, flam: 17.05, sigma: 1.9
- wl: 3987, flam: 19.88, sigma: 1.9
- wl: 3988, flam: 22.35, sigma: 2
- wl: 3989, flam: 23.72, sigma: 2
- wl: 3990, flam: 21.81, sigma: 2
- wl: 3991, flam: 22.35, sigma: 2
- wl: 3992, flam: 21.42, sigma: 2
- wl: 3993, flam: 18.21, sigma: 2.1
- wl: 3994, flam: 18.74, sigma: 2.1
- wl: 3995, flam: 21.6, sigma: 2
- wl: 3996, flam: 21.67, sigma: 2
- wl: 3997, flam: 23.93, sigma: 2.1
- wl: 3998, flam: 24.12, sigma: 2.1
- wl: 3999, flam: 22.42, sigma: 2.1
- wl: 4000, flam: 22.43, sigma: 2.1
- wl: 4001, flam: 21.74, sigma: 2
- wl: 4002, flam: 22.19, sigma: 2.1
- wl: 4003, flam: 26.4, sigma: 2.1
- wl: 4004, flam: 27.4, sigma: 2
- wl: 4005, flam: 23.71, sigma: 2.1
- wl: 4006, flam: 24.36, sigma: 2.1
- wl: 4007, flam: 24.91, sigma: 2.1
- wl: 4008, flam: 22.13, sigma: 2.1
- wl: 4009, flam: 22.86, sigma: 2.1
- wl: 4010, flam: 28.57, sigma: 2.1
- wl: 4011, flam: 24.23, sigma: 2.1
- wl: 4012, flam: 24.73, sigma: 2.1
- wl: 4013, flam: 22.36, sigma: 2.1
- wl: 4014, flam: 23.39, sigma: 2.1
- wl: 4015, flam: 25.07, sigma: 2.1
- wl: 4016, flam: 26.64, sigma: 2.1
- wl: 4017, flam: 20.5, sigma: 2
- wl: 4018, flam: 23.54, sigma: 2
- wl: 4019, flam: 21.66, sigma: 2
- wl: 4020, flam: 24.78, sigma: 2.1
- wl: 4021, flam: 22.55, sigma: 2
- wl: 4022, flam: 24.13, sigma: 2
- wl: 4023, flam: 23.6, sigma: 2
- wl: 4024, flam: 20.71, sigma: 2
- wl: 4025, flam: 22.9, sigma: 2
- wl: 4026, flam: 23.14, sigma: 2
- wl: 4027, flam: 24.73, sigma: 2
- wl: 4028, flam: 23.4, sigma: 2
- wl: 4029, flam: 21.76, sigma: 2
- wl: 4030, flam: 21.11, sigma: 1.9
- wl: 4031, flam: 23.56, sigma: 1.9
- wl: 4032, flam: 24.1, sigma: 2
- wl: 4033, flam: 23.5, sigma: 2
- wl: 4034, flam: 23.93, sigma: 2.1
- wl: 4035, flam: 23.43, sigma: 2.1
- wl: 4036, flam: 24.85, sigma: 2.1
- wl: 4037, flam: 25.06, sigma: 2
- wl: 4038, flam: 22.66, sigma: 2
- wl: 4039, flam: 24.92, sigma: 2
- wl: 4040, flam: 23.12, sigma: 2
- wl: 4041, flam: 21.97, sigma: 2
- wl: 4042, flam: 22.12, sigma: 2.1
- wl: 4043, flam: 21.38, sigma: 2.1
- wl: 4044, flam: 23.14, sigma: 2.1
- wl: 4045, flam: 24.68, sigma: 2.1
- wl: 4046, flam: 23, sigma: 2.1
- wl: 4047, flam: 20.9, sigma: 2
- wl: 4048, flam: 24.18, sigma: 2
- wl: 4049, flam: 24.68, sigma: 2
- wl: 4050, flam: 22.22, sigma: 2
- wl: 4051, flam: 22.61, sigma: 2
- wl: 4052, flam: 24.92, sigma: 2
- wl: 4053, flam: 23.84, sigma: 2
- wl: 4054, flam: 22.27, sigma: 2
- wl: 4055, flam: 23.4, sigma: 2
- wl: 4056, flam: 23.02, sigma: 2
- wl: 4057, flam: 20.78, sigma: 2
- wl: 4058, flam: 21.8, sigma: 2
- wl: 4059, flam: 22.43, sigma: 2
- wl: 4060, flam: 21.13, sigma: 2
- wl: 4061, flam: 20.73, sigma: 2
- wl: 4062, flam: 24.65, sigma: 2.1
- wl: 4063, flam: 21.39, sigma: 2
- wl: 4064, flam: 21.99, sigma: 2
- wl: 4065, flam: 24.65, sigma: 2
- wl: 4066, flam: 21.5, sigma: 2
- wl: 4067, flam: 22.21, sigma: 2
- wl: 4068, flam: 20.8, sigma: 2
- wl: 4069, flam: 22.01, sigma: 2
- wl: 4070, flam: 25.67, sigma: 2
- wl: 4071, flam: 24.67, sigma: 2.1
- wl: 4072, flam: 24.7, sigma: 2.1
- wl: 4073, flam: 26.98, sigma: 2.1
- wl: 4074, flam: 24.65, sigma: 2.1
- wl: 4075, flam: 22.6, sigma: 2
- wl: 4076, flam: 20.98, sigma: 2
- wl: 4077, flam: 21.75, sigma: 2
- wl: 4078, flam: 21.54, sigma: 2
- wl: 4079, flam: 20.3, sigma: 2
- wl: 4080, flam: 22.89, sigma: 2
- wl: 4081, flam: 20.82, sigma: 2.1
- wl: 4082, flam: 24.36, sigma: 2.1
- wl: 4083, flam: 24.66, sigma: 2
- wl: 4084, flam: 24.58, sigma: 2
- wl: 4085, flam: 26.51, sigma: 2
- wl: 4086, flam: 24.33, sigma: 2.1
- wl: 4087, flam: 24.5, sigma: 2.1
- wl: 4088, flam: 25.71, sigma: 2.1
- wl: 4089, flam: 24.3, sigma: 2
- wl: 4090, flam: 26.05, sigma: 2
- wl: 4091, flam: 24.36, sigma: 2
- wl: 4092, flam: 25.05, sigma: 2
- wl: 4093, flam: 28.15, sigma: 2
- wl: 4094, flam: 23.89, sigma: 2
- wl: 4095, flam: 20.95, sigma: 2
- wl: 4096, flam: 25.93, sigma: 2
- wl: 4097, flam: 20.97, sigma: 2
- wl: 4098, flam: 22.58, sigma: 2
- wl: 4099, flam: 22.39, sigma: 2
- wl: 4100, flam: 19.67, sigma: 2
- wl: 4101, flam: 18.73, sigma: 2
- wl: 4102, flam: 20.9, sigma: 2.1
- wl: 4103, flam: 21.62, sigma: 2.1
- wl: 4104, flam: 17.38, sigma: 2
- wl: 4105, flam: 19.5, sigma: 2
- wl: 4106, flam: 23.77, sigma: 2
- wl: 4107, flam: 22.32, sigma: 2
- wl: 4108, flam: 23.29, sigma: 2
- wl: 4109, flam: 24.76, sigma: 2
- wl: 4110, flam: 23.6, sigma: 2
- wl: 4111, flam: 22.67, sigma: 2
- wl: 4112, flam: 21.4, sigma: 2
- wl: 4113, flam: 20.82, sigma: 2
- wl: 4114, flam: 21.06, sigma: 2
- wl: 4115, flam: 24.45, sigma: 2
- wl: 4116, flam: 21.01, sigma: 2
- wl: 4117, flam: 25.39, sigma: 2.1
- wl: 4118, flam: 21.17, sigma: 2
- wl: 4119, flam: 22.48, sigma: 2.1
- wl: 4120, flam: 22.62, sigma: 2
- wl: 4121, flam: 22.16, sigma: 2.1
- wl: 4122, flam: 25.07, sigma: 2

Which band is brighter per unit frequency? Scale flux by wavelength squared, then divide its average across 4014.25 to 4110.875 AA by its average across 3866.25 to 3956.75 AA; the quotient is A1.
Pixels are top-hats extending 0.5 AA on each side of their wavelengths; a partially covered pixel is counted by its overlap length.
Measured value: 1.9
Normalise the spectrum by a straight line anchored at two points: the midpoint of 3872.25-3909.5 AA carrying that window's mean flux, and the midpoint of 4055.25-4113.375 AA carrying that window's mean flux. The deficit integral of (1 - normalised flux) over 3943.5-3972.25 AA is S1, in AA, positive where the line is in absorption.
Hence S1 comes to 5.6 AA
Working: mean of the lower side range 13.3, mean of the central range 13.3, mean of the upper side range 22.9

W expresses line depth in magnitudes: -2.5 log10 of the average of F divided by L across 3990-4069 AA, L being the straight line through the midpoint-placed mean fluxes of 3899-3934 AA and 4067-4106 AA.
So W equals -0.16 mag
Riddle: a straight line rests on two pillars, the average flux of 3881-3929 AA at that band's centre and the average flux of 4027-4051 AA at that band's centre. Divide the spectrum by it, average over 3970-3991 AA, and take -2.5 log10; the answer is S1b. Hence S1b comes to 0.136 mag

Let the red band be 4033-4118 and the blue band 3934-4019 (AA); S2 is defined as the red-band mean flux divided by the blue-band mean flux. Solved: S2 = 1.34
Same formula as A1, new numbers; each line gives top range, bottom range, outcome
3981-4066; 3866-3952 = 1.89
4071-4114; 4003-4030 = 1.01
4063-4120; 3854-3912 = 2.01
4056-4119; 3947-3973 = 1.84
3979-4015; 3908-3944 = 1.90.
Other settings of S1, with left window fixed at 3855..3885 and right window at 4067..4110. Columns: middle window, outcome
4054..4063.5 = -0.32 AA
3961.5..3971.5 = 4.52 AA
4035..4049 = -1.92 AA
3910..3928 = -1.82 AA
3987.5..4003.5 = -3.89 AA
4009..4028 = -4.52 AA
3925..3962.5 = 6.57 AA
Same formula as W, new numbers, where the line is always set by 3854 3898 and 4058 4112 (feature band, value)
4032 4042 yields -0.16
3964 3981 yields 0.39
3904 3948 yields 0.14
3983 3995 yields -0.16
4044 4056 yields -0.11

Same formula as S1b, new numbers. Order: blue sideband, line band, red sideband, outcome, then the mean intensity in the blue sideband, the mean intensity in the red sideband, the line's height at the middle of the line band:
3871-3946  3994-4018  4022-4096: -0.21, 12.6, 23.3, 19.5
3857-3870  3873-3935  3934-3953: -0.14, 10.8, 12.4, 11.6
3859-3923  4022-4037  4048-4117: -0.15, 13.3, 22.9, 20.3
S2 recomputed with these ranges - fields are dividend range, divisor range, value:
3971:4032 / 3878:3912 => 1.51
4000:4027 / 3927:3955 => 2.06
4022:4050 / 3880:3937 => 1.76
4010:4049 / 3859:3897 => 2.01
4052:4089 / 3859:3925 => 1.74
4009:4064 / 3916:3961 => 1.82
